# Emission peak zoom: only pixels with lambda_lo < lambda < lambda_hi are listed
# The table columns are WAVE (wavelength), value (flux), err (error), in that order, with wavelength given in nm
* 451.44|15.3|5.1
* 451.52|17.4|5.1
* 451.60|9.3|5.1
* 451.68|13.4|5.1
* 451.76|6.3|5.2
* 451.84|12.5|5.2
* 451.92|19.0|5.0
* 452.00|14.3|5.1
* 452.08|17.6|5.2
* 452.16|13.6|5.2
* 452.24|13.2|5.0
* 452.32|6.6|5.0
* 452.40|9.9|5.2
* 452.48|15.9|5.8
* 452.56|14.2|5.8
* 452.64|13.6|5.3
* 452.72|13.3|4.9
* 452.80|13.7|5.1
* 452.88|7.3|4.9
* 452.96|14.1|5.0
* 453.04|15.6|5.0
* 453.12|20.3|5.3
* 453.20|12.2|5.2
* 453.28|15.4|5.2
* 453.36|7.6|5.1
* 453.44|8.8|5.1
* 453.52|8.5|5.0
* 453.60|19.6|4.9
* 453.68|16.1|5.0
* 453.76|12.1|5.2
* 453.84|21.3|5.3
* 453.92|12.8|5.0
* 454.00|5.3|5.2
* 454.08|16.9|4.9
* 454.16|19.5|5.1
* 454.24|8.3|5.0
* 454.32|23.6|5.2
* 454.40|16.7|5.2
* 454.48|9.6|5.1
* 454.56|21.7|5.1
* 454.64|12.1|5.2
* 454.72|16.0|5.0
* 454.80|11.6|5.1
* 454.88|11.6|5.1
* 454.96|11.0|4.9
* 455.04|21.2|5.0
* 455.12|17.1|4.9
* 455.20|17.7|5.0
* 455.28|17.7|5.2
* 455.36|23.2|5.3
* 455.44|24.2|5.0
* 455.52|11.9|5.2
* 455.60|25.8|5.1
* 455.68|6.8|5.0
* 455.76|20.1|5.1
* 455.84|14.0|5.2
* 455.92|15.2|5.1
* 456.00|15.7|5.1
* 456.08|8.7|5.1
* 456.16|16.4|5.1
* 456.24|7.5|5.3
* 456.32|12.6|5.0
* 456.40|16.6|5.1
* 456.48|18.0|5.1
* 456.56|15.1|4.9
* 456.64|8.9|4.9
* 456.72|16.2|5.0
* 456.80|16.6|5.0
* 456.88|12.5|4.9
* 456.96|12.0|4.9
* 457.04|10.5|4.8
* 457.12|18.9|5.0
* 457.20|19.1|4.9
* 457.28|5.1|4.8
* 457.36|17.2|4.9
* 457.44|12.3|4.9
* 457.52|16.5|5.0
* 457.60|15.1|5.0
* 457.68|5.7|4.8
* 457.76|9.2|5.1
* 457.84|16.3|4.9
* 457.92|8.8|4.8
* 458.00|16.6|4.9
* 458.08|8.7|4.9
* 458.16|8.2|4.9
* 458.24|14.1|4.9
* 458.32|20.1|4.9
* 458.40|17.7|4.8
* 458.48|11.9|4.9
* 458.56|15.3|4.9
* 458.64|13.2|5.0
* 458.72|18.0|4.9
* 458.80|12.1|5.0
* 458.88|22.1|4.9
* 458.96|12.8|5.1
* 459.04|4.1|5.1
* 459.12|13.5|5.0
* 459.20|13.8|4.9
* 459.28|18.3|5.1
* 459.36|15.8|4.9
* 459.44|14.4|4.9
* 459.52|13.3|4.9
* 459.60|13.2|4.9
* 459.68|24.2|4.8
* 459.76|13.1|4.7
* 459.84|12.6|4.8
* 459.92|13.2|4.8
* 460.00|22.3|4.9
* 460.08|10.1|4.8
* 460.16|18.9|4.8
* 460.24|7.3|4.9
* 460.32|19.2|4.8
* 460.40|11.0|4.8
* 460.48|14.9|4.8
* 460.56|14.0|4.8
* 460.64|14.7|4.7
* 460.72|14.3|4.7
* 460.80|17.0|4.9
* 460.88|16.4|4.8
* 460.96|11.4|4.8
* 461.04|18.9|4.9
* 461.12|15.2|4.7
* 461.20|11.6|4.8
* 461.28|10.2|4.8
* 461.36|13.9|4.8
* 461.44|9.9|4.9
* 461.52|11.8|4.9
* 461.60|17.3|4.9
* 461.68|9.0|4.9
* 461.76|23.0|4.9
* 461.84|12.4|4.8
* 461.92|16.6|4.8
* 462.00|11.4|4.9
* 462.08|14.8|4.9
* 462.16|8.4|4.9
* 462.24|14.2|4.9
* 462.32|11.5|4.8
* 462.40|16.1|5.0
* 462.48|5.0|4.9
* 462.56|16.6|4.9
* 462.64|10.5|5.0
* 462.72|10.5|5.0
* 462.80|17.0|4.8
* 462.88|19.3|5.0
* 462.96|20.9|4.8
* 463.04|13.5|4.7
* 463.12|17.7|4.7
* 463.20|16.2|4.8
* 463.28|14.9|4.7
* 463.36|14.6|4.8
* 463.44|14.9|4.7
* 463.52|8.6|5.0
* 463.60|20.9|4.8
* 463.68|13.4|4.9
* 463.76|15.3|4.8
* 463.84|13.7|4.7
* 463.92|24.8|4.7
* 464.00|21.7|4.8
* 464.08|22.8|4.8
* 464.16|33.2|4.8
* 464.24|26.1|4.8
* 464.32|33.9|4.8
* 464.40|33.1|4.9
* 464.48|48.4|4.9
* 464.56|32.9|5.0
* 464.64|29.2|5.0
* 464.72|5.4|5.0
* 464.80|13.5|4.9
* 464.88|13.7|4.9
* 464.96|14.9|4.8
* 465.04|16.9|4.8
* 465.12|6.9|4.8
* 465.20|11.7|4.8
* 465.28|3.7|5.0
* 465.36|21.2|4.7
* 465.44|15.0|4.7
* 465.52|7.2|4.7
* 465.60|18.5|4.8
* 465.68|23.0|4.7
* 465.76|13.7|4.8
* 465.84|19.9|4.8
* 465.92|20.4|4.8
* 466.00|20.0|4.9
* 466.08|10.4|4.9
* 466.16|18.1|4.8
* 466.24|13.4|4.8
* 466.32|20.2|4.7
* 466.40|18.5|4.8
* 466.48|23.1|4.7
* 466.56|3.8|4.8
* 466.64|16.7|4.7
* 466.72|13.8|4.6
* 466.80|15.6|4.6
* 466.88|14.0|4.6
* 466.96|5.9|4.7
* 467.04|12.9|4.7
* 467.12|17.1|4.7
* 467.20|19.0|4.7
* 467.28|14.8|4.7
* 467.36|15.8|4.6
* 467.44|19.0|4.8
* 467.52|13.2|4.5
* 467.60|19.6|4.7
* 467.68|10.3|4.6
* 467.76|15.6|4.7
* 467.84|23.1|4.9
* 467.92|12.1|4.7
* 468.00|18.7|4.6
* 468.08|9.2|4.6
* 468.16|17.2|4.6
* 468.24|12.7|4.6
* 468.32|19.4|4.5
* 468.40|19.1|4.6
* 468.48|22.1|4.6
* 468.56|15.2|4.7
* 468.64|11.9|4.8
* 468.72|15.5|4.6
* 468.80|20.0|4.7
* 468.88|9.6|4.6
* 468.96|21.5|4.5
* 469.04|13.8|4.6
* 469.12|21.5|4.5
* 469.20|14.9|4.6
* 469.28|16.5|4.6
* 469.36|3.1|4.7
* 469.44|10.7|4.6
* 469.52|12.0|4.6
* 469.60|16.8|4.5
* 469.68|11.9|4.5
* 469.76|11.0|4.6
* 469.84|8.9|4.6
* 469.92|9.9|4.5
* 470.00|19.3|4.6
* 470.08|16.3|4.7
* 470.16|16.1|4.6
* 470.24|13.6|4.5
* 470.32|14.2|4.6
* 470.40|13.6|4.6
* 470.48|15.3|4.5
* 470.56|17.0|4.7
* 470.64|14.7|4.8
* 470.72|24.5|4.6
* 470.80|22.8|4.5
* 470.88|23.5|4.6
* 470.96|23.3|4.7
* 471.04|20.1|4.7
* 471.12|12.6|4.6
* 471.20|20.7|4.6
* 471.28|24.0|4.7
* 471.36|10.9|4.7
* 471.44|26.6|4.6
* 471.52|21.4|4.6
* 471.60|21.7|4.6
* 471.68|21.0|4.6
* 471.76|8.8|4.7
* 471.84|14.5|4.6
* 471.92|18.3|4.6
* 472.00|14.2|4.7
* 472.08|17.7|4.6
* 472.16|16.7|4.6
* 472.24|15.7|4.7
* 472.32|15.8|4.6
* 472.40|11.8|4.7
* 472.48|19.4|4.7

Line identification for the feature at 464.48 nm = [O II] 3727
